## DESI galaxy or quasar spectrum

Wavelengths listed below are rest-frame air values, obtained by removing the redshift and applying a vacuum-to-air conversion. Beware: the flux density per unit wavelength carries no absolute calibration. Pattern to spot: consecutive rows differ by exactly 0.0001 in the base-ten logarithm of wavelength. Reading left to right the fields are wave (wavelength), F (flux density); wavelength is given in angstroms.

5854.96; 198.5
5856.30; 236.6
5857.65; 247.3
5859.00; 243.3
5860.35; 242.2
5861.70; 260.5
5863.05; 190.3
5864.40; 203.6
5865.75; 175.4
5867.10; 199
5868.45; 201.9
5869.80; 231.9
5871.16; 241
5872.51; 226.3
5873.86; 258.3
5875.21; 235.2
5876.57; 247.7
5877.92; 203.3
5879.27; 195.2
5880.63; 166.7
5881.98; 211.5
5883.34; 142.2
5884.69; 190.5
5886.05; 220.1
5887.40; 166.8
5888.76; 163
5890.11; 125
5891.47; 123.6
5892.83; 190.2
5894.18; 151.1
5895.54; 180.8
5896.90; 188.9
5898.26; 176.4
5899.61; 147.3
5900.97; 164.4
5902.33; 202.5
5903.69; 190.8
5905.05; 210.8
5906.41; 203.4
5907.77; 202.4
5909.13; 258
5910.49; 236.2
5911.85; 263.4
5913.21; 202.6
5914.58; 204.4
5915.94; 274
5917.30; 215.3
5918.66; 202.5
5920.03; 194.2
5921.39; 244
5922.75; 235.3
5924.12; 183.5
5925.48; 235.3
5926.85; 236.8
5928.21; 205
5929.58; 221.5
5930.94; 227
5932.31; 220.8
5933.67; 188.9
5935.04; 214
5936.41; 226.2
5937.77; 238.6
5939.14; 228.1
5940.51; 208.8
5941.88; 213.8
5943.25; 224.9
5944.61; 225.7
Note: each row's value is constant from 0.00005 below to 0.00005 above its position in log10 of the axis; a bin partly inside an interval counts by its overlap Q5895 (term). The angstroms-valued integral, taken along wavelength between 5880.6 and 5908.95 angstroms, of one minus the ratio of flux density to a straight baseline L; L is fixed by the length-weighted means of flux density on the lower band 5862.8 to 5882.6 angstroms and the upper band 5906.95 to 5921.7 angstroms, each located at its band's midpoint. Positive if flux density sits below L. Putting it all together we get 5.3 angstroms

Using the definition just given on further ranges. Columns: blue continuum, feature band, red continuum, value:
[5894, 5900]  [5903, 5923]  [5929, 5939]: -3.1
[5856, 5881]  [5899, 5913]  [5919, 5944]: 0.8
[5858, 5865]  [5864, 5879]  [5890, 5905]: -0.5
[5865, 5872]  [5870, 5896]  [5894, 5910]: 1.3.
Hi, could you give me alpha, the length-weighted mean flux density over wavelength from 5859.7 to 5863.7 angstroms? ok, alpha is 231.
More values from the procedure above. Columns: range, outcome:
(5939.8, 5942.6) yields 211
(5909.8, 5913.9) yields 234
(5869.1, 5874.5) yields 239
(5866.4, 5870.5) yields 211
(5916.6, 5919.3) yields 210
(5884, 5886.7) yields 205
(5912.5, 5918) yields 224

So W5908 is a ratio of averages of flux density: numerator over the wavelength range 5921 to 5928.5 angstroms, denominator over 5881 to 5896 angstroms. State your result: 1.32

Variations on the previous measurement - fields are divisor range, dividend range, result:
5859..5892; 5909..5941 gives 1.10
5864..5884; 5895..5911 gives 0.94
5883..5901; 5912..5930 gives 1.32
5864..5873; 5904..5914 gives 1.06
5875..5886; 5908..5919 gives 1.17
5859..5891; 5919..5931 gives 1.07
